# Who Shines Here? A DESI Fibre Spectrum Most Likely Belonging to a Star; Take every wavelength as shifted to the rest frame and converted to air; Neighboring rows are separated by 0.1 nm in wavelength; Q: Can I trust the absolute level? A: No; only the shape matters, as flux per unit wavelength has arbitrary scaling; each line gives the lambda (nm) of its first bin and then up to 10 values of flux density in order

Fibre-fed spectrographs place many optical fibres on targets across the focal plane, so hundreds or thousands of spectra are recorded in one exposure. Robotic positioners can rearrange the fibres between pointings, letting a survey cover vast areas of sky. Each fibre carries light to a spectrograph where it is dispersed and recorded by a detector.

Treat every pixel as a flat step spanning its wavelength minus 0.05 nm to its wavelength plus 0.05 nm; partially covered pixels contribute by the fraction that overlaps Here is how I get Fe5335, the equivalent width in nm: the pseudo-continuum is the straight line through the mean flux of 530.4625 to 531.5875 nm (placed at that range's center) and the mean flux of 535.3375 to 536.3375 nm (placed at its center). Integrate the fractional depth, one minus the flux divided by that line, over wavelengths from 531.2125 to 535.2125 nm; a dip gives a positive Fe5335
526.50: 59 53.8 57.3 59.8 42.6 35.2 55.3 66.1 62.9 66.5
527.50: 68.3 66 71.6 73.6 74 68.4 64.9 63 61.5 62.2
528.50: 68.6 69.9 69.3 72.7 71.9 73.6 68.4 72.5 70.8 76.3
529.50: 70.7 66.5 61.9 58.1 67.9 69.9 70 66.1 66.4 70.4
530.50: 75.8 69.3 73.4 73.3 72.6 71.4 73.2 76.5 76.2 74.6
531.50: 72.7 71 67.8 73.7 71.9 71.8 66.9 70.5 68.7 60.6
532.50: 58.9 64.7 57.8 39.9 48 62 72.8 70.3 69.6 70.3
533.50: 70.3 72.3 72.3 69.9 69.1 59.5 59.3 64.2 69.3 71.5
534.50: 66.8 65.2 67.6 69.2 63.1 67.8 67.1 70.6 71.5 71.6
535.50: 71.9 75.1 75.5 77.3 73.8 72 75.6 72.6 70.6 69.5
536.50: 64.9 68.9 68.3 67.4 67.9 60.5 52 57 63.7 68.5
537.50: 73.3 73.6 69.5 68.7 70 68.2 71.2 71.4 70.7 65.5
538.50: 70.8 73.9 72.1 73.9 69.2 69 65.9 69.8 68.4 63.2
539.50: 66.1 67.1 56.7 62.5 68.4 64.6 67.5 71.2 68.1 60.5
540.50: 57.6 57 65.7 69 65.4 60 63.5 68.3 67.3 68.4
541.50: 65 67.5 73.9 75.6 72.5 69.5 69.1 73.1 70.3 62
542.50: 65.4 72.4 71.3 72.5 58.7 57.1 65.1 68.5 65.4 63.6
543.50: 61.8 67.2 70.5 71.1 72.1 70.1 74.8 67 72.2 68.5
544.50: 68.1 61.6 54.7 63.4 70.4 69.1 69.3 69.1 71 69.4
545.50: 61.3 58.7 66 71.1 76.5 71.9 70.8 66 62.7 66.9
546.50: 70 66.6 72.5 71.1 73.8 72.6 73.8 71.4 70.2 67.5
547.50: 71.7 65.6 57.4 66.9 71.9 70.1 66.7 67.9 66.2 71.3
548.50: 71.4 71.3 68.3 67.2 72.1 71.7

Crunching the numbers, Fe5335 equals 0.36 nm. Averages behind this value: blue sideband 73.4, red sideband 73.6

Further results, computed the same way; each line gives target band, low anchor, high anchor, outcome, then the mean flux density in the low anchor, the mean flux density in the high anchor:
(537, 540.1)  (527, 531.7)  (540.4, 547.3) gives 0.034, 68.9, 67.7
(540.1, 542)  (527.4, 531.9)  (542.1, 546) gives 0.039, 69.9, 67.5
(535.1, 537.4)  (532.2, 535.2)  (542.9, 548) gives -0.109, 65.3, 67.9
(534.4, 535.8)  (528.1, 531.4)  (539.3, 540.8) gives -0.061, 69.7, 64.3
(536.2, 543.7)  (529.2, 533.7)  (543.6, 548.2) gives 0.150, 68.4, 68.5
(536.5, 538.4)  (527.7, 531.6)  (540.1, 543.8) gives 0.021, 70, 66.7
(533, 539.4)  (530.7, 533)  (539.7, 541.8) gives -0.232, 67.4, 65.6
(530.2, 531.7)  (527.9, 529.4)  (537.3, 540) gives -0.075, 68.9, 68.6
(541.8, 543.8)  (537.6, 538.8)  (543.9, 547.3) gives 0.054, 70.5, 68.6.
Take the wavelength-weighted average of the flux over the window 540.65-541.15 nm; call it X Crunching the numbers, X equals 64.7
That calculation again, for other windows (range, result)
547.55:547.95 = 65.5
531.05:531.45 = 75.1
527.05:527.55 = 63.8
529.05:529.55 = 71.7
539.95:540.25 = 67.8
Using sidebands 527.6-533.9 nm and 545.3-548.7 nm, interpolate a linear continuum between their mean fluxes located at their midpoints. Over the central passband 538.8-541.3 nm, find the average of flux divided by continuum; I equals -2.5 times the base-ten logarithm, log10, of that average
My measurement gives 0.05 mag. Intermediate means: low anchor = 68.6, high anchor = 68.8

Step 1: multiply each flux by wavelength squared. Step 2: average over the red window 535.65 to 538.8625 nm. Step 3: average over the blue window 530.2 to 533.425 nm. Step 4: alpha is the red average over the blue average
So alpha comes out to 1.0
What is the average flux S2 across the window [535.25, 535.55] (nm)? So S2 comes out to 71.7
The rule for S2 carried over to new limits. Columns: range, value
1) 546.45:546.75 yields 69.7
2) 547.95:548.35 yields 67.7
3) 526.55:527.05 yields 49.7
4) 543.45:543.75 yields 66.5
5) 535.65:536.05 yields 74.7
